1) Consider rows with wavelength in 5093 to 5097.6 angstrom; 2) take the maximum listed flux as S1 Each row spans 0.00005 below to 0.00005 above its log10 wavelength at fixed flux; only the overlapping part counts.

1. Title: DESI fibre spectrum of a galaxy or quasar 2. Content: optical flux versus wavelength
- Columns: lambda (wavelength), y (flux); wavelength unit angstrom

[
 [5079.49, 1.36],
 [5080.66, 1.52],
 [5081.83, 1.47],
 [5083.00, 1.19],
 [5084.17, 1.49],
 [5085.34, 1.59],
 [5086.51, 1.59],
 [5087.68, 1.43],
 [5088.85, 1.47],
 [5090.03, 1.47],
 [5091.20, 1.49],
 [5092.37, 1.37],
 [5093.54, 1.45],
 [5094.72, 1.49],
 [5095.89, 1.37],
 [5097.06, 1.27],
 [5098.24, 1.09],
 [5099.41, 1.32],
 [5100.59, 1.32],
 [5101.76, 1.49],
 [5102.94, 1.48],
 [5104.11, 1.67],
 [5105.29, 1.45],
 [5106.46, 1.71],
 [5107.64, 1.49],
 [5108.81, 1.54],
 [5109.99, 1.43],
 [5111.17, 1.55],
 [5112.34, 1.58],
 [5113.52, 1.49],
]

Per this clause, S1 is 1.49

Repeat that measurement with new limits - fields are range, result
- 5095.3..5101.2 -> 1.37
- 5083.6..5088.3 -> 1.59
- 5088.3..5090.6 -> 1.47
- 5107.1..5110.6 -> 1.54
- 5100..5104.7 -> 1.67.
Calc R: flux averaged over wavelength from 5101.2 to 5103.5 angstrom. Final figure 1.48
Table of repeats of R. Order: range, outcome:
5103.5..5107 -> 1.61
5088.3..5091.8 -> 1.47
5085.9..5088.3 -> 1.51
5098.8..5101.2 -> 1.32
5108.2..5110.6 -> 1.49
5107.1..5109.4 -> 1.52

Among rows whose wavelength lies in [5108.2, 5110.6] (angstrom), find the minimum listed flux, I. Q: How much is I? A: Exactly 1.43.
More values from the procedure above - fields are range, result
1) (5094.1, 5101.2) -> 1.09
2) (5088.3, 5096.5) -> 1.37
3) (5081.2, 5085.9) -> 1.19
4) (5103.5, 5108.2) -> 1.45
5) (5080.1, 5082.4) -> 1.47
